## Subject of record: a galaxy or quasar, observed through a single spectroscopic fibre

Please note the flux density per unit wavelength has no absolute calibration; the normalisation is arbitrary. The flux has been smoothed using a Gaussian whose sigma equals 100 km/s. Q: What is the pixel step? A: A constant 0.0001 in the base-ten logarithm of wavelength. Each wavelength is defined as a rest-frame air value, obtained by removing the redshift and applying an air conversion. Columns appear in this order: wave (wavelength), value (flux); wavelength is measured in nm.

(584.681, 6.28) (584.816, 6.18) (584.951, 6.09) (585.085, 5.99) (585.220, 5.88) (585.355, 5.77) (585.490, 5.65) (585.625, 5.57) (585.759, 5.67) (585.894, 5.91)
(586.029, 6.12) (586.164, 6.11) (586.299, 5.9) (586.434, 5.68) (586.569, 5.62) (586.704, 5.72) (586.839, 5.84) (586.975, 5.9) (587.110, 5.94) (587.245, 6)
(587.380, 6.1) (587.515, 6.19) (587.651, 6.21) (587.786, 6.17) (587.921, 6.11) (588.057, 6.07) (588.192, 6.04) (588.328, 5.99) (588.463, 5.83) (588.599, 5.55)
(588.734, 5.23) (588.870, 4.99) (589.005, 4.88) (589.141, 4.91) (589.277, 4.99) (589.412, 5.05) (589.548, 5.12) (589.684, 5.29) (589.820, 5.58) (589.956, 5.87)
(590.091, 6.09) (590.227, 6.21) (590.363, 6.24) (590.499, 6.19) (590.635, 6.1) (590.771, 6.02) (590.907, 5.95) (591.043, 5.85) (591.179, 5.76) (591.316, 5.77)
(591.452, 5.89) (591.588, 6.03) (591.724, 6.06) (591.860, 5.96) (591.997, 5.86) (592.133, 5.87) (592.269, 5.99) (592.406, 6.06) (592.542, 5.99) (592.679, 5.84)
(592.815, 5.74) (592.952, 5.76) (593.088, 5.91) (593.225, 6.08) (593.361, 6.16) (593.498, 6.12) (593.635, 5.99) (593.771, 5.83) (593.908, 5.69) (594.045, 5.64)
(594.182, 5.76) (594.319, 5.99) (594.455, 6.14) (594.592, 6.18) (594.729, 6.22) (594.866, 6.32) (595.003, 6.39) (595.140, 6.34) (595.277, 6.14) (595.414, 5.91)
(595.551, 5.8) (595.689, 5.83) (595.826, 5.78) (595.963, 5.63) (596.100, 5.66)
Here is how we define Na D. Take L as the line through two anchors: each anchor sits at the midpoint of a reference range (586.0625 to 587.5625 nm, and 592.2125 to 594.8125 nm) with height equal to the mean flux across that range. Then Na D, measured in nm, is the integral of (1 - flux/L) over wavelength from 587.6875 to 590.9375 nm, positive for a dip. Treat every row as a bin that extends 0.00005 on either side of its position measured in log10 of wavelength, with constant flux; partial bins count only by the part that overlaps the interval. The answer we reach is 0.13 nm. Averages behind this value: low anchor 5.91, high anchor 5.95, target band 5.69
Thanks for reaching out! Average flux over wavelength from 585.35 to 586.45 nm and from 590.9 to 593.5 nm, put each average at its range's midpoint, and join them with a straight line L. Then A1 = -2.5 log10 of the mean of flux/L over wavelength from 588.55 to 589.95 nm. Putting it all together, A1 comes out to 0.14 mag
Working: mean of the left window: 5.83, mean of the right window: 5.93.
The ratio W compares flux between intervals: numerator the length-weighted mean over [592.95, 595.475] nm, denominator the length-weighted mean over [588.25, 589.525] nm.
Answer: 1.1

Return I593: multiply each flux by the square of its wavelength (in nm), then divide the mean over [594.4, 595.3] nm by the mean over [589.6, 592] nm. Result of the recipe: 1.07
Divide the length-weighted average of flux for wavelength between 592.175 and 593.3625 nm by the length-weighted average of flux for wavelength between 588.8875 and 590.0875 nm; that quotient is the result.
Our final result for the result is 1.13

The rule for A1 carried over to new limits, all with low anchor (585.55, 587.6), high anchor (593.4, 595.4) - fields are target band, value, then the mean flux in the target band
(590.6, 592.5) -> 0.01 mag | 5.94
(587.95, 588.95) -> 0.05 mag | 5.68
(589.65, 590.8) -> 0.00 mag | 5.97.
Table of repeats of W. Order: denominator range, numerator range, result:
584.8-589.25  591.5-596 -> 1.03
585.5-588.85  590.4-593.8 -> 1.01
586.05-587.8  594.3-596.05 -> 1.02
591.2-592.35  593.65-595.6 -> 1.02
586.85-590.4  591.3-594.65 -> 1.04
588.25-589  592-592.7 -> 1.09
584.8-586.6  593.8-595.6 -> 1.03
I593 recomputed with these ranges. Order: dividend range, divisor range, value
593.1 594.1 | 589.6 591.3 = 1.01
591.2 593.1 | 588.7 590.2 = 1.12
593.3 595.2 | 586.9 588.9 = 1.05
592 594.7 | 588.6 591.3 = 1.07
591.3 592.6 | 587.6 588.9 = 1.03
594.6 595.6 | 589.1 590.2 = 1.16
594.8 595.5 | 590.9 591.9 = 1.07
